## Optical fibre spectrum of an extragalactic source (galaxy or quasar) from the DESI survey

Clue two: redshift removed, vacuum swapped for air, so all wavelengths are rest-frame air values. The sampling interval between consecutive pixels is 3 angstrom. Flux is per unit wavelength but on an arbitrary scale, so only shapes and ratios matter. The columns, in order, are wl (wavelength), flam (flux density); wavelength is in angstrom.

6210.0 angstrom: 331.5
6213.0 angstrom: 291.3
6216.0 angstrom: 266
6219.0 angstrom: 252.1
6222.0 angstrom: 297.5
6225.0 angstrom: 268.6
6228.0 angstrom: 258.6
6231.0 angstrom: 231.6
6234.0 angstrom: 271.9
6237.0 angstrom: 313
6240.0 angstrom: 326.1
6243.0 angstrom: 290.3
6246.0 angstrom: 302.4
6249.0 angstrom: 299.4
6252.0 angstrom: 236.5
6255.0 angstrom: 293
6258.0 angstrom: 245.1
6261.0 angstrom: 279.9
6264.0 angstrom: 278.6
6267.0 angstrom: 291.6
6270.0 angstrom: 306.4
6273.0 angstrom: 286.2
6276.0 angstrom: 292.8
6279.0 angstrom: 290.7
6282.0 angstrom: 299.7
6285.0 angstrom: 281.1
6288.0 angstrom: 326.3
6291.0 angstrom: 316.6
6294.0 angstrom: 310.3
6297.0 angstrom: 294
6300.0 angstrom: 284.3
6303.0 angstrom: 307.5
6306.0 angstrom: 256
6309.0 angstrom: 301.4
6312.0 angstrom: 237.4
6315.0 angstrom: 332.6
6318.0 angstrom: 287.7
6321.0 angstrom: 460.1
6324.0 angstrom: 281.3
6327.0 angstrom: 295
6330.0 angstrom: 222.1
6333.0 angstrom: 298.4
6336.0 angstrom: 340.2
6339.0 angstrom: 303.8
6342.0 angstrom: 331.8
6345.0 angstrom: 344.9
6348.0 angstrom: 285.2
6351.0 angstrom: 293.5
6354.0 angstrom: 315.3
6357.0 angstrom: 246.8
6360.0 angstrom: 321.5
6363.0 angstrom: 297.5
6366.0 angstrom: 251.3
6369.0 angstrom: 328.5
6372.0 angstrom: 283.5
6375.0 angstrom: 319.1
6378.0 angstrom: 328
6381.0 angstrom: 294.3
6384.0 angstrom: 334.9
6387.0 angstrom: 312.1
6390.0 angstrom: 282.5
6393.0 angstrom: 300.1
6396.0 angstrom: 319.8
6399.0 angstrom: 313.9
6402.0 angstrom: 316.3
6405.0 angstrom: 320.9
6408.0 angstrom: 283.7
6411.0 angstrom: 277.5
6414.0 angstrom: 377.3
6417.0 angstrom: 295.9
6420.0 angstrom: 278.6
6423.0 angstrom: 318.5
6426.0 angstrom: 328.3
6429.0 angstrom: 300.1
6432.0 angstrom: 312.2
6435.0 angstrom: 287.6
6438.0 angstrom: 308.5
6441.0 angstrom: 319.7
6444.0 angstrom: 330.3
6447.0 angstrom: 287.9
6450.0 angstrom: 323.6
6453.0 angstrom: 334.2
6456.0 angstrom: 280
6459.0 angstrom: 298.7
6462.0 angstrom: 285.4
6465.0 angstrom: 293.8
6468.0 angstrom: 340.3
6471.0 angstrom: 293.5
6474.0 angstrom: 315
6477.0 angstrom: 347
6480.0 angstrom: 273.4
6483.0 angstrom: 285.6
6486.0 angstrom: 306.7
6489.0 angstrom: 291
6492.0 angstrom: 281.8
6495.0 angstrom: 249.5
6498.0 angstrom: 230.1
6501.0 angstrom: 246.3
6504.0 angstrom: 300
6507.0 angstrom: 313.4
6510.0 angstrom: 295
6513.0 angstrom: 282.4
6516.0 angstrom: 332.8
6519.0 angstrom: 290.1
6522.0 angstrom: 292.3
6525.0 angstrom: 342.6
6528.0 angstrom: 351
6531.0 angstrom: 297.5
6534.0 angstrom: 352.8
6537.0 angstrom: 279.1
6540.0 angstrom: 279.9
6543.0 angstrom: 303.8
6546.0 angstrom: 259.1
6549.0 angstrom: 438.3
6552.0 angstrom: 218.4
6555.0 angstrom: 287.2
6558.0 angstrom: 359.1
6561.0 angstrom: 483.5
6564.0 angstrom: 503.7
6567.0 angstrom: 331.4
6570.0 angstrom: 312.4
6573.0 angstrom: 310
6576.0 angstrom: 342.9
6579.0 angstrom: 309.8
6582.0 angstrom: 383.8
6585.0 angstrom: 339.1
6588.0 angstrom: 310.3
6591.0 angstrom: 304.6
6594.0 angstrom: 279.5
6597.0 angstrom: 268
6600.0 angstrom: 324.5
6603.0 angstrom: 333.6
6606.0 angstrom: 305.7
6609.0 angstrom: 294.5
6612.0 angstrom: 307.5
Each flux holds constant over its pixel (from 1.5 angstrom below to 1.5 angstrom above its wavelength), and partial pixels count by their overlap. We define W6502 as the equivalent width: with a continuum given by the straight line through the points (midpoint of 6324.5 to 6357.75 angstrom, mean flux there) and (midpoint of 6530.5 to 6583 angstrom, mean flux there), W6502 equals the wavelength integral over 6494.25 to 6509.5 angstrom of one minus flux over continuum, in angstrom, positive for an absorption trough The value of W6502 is 2.6 angstrom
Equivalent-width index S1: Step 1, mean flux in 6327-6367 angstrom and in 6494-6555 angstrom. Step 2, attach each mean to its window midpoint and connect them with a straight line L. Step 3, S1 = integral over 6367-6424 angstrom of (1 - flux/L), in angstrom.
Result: -2.3 angstrom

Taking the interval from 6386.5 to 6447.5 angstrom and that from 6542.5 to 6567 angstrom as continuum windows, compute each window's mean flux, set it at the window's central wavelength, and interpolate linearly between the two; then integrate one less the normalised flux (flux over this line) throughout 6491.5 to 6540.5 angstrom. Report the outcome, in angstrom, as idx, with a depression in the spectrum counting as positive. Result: 6.9 angstrom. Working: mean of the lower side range 308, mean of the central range 296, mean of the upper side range 357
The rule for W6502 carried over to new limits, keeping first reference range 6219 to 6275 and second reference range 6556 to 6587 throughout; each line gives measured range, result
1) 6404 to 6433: 1.5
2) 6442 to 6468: 2.2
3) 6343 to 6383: 1.3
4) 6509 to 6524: 2.2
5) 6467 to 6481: 1.1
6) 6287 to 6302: -0.6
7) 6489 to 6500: 2.8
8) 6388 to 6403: 0.6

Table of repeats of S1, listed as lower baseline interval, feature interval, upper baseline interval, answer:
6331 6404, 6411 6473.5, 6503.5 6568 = 1.31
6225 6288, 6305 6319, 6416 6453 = 0.39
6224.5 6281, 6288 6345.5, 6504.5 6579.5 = -2.56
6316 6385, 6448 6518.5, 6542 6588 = 7.43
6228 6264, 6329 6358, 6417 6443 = -0.63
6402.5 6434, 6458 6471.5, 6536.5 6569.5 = 0.72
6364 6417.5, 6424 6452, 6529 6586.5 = 0.40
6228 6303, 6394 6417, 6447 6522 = -1.65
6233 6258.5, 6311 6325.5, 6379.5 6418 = -1.16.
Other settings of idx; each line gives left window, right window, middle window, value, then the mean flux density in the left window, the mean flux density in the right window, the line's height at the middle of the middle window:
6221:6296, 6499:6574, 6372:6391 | -0.5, 288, 322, 303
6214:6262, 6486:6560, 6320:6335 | -1.2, 277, 300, 284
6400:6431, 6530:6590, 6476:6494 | 1.5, 310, 335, 322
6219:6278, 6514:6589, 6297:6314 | 0.6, 282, 332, 291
